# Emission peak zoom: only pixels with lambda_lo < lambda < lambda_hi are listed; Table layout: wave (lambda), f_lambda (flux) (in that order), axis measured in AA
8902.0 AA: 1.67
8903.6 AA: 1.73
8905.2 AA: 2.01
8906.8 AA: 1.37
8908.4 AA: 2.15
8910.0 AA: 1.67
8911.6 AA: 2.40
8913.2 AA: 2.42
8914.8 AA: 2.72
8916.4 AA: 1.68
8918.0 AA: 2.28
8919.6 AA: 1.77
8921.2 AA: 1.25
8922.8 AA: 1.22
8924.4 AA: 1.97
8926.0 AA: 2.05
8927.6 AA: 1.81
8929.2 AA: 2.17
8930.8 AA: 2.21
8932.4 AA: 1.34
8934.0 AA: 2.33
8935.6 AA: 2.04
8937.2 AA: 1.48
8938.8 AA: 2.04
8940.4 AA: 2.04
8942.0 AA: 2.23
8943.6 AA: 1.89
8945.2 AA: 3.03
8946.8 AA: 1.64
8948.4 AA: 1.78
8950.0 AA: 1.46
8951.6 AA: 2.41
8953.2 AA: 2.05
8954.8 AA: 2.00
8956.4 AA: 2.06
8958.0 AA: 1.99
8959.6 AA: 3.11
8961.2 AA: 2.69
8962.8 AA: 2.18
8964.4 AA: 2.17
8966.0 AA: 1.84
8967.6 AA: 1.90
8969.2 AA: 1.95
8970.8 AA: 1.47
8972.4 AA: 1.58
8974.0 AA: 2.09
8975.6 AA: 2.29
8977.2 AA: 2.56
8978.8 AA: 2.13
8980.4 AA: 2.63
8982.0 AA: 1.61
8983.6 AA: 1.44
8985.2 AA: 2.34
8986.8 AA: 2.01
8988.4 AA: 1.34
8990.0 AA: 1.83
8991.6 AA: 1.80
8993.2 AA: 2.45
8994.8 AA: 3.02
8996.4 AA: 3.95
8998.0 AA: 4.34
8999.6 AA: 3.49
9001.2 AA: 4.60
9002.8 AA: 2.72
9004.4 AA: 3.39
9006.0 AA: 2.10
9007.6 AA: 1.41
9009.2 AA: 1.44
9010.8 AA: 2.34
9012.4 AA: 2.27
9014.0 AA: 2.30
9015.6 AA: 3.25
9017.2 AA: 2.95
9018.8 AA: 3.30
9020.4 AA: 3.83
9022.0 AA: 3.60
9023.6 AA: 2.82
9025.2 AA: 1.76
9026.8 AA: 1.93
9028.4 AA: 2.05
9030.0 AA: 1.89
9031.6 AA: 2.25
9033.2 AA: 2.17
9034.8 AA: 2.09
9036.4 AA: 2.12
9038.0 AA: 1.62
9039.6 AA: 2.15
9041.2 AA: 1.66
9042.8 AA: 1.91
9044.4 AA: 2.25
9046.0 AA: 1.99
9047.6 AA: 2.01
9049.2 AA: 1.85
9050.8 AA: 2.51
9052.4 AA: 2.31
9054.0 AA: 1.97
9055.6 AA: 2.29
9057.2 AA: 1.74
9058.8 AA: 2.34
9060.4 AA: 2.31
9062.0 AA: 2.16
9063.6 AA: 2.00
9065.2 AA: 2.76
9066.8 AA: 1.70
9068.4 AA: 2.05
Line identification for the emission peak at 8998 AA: [S II]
